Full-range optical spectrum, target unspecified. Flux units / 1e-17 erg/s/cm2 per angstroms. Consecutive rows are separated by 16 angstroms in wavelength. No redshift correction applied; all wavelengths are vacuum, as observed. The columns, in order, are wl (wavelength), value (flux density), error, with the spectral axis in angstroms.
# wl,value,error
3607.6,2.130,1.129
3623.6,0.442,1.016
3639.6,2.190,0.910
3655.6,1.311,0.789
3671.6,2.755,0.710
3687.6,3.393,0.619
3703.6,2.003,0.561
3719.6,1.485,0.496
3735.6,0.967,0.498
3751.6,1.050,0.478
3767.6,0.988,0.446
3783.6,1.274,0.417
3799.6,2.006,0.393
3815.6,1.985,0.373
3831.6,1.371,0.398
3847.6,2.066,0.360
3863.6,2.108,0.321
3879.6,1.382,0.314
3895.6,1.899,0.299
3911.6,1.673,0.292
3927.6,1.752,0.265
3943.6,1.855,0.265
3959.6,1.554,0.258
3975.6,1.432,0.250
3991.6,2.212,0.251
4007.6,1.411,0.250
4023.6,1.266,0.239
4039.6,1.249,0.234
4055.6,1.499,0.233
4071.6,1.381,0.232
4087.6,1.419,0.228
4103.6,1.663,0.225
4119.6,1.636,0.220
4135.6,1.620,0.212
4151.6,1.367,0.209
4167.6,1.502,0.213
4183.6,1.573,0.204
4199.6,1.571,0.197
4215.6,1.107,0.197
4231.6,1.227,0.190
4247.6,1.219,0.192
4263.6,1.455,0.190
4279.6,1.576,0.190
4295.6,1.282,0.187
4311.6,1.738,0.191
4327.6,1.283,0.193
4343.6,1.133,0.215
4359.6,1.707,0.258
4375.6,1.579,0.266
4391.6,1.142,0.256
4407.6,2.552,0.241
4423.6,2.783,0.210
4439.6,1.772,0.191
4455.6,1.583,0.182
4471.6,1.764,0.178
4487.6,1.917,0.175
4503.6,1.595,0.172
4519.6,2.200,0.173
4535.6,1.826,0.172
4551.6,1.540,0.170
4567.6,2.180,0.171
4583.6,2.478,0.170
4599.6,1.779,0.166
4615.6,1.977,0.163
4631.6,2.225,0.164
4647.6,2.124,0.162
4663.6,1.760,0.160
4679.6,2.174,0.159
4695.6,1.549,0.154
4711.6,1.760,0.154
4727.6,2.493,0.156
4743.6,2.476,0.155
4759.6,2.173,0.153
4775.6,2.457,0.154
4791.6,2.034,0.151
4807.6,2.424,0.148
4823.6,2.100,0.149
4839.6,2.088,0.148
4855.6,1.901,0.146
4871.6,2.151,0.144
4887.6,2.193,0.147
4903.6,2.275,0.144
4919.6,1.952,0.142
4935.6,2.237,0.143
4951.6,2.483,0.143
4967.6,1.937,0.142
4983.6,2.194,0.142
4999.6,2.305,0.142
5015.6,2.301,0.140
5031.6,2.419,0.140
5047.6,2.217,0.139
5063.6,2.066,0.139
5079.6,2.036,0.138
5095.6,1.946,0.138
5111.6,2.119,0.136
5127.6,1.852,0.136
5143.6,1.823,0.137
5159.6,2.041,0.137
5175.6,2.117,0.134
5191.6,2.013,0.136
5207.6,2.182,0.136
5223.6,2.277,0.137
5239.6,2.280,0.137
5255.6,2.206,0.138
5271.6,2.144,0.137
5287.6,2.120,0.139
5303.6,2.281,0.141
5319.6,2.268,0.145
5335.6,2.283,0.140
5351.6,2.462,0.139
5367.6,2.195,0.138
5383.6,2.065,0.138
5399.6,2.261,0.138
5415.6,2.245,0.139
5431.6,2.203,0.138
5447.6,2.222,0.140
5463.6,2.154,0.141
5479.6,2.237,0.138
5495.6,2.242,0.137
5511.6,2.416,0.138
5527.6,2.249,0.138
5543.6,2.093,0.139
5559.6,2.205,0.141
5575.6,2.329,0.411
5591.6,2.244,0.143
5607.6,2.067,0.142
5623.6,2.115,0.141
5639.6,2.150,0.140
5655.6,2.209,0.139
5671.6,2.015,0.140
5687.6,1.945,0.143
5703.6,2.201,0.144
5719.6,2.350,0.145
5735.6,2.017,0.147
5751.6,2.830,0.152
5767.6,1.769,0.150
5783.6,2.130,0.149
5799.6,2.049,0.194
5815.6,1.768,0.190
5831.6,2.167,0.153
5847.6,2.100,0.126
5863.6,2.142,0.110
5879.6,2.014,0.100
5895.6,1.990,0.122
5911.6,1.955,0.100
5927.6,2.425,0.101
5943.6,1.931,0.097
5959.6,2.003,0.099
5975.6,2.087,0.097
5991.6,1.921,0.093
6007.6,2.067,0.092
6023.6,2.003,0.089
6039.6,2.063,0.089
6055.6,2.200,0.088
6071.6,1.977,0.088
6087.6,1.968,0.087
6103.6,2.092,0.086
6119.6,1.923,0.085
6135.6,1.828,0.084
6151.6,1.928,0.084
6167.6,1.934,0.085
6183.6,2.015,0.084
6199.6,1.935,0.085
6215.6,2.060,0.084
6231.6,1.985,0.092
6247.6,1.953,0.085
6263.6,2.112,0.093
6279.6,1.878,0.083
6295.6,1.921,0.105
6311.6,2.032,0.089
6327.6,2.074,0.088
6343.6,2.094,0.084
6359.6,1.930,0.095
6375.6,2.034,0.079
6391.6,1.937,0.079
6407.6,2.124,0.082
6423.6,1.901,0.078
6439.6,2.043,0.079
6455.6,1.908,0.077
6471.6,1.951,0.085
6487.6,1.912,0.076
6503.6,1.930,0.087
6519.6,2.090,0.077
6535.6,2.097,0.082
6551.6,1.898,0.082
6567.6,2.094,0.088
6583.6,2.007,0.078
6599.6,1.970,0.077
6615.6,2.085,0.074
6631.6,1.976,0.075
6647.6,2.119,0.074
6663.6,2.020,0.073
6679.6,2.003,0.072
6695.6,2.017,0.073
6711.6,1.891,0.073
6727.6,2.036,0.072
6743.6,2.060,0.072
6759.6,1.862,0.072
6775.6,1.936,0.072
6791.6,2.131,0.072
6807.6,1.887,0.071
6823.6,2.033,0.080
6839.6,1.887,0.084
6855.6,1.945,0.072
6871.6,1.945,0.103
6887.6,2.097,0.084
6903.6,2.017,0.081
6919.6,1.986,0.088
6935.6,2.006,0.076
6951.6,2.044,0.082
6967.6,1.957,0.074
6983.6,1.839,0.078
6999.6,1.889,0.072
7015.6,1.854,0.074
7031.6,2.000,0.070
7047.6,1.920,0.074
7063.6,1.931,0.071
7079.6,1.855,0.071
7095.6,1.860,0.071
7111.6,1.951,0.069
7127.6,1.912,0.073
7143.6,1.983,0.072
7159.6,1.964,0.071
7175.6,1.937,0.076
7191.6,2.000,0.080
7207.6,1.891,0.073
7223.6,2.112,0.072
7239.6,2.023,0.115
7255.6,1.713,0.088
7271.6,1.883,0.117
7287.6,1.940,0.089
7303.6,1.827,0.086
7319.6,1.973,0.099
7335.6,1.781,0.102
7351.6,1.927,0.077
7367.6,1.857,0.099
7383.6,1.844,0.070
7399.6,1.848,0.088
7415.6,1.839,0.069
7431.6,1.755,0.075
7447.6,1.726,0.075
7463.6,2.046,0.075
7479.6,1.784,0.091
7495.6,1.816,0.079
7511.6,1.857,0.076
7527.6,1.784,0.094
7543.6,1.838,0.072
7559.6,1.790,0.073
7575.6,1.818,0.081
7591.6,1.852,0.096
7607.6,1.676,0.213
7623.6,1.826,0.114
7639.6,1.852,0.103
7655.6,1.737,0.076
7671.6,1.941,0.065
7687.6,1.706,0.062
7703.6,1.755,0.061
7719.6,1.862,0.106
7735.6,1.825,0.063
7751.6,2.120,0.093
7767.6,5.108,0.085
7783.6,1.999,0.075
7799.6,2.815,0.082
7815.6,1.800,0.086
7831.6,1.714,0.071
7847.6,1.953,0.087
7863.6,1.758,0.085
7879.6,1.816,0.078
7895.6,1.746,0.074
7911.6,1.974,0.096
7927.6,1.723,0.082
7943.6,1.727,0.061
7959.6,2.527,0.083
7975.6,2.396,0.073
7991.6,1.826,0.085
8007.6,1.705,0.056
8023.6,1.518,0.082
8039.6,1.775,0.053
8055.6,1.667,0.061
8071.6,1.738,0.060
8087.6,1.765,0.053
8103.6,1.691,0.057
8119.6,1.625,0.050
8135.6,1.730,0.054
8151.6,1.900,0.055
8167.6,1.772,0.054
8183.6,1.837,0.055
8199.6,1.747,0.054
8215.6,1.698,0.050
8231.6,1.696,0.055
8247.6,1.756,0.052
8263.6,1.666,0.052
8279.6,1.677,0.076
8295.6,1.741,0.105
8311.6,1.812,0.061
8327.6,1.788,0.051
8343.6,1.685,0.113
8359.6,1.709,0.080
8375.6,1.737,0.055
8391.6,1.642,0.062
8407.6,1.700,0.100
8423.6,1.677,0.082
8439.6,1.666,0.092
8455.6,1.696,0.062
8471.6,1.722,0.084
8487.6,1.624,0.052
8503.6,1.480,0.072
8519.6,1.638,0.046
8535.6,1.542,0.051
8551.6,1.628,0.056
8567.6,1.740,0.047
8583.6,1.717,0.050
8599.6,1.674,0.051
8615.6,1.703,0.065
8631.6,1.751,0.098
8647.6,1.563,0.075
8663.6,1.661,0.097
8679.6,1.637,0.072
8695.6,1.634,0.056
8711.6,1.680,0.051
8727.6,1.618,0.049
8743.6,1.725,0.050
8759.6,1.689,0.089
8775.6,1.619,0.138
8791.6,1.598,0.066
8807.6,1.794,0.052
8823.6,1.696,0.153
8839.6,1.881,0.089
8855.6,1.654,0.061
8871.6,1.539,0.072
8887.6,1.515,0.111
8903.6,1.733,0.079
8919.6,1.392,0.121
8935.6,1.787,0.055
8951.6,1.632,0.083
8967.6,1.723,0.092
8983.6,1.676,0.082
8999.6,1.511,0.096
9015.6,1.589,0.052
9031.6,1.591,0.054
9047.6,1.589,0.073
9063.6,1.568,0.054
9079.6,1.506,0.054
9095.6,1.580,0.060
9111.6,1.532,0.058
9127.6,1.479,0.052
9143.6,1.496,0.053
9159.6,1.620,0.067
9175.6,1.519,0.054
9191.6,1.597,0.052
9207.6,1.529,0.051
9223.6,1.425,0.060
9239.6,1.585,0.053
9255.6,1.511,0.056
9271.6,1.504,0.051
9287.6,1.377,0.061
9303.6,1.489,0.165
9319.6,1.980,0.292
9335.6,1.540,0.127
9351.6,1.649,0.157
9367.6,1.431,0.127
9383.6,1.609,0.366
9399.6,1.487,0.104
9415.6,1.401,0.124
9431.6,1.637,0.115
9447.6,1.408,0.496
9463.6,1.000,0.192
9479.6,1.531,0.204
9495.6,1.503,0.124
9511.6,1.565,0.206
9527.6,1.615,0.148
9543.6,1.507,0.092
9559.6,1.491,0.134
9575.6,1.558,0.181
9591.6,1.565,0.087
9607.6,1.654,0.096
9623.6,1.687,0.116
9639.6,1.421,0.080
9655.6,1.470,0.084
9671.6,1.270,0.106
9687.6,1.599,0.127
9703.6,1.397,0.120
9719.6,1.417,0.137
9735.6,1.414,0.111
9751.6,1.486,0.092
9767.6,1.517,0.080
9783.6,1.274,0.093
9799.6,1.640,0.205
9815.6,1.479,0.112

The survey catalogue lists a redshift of 0.18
